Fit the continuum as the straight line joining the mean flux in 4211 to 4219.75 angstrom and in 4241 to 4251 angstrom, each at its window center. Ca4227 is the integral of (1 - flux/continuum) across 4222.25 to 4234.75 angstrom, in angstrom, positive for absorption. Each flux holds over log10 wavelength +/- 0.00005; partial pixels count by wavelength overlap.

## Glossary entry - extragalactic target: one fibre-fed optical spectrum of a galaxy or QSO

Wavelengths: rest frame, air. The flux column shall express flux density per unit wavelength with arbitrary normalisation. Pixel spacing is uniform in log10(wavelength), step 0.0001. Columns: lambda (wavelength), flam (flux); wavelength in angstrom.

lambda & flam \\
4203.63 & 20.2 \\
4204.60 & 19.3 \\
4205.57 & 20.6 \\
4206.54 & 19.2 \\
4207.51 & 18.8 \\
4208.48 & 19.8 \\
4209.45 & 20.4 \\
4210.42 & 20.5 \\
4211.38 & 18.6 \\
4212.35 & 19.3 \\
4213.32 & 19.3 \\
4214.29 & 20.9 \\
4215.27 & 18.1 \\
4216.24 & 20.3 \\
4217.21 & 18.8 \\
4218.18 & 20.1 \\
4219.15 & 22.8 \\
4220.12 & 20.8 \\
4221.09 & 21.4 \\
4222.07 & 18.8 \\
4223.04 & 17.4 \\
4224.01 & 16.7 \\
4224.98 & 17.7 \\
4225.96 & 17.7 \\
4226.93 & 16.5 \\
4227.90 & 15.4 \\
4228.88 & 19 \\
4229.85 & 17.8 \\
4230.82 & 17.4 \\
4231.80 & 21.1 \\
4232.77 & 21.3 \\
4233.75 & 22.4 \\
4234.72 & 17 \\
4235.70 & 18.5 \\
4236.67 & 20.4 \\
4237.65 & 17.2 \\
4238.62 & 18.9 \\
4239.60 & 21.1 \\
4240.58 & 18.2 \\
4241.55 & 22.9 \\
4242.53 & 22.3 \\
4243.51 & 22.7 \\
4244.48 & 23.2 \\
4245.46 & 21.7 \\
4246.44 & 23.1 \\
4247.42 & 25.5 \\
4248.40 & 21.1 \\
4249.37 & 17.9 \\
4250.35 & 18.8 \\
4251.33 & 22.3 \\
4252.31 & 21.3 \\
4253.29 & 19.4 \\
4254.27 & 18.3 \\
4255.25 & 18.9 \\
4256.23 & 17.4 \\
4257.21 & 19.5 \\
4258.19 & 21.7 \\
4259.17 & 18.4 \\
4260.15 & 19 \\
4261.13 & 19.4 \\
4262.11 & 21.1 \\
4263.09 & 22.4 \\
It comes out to 1.45 angstrom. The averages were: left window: 19.8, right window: 21.9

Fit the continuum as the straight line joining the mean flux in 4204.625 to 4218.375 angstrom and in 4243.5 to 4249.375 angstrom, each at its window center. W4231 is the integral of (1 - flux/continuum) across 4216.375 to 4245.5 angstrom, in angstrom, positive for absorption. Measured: 2.3 angstrom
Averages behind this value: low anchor 19.6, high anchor 22.5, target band 19.6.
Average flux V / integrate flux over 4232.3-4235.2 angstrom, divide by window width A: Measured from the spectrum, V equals 20.2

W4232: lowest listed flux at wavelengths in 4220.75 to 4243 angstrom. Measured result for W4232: 15.4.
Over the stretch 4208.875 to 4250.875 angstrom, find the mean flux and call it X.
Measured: 19.8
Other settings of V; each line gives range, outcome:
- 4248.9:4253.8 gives 19.9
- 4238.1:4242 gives 20.2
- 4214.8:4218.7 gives 19.4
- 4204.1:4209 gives 19.5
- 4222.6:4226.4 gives 17.4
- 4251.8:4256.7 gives 19.1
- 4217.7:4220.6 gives 21.3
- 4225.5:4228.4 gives 16.5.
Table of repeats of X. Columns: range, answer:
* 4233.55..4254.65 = 20.6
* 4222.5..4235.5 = 18.3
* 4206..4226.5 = 19.4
